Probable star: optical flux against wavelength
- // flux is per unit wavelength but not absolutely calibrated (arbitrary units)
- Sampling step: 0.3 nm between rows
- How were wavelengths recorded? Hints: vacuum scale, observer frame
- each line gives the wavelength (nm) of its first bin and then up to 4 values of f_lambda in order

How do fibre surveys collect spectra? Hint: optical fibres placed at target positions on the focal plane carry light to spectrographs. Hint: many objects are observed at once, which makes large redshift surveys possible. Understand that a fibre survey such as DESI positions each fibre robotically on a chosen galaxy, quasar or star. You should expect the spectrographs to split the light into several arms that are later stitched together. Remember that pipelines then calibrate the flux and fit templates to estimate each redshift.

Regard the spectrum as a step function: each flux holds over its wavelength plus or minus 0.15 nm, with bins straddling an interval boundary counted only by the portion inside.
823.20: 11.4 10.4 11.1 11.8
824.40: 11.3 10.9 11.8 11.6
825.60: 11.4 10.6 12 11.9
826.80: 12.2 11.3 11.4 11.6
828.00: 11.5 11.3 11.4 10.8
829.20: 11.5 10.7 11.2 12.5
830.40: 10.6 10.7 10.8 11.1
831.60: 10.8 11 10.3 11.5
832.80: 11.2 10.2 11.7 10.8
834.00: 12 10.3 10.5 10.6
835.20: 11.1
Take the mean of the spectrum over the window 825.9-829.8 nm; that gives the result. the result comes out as 11.4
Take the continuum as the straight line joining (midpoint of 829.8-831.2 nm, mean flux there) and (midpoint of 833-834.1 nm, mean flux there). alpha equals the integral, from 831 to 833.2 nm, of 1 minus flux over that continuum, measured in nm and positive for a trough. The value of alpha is 0.056 nm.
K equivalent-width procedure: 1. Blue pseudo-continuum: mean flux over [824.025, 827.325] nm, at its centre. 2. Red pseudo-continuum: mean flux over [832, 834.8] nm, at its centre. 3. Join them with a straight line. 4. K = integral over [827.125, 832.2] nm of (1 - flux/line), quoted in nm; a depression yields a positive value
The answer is 0.03 nm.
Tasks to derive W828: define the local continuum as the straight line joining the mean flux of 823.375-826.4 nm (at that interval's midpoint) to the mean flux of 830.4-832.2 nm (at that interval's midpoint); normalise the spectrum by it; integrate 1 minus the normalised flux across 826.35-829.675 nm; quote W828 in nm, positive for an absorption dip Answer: -0.105 nm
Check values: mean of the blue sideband 11.3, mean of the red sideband 10.8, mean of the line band 11.4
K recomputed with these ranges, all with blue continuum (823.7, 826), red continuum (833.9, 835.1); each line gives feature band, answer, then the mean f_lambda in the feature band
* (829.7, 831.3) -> -0.02 nm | 11.2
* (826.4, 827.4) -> -0.05 nm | 11.7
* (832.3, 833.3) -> -0.01 nm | 11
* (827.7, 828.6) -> -0.02 nm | 11.4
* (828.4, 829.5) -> -0.01 nm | 11.2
